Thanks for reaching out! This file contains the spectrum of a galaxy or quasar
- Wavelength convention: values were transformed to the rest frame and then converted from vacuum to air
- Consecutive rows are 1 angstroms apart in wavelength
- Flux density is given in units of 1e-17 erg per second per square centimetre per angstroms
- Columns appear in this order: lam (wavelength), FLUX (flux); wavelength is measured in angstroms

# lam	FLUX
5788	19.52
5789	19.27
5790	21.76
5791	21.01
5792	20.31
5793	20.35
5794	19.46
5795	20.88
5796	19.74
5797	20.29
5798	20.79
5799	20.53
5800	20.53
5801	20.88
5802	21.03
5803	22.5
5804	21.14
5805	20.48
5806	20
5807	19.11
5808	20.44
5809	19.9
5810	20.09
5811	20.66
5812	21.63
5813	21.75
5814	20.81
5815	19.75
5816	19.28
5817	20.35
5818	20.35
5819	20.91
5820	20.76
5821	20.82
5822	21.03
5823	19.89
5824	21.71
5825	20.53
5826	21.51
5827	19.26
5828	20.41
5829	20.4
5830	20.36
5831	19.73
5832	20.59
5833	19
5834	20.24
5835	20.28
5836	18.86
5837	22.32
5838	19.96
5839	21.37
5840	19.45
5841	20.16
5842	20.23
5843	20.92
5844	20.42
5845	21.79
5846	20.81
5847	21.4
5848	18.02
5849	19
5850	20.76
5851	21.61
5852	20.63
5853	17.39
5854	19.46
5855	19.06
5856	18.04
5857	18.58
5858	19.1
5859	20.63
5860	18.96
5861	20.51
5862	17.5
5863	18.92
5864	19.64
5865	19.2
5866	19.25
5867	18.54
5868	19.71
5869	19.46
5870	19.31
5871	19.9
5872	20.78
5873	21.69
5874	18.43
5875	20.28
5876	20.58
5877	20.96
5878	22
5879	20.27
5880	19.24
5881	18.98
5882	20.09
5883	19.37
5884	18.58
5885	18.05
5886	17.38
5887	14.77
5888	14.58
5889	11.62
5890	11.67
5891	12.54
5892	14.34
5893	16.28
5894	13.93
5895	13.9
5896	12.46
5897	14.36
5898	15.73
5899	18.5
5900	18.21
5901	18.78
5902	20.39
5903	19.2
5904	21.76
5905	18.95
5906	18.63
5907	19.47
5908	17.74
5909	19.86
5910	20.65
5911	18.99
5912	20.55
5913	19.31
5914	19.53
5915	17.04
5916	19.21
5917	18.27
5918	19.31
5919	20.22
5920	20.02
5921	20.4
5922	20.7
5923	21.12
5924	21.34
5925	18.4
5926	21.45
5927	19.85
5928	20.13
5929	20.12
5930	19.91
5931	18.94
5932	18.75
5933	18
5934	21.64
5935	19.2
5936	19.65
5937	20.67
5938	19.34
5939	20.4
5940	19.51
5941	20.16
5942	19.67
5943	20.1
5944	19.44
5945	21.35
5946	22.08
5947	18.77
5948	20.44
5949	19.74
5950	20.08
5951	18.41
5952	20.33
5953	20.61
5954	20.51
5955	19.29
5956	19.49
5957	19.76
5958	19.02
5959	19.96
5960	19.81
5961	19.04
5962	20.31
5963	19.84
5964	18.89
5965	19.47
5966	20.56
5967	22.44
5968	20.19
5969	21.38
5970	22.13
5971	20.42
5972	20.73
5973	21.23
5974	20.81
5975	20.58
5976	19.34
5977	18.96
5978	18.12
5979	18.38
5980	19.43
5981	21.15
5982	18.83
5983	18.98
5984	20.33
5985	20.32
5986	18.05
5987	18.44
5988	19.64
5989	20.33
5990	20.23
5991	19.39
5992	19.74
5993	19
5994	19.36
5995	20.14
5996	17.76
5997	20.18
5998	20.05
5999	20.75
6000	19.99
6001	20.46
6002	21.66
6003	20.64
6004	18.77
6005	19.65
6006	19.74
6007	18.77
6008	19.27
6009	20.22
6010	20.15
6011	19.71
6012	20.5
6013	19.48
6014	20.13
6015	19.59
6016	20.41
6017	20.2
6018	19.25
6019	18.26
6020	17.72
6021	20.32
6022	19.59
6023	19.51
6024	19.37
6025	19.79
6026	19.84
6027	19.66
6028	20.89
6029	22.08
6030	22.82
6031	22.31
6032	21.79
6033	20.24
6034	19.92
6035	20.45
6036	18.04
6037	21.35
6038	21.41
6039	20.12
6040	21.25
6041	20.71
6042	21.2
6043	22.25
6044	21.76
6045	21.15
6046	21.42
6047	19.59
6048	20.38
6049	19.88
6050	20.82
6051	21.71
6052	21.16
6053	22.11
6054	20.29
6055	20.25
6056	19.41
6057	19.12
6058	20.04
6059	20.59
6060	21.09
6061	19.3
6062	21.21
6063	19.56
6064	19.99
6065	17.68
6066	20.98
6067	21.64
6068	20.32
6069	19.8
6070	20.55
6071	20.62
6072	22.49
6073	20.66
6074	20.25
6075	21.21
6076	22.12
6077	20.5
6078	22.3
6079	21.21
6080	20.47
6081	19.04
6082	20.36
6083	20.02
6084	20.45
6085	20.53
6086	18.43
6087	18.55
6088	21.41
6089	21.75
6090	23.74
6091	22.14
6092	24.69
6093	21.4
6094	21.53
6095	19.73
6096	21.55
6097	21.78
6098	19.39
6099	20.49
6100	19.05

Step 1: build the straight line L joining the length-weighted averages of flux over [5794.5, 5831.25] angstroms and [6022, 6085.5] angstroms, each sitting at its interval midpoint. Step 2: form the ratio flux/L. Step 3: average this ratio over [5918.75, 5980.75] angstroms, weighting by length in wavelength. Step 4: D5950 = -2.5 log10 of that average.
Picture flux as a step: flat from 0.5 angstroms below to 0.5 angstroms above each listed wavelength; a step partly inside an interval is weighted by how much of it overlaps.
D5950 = 0.030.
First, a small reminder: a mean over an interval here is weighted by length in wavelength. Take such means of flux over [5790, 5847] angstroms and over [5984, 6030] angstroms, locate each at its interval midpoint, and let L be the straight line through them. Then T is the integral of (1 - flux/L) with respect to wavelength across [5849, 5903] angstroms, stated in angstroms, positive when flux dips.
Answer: 5.53 angstroms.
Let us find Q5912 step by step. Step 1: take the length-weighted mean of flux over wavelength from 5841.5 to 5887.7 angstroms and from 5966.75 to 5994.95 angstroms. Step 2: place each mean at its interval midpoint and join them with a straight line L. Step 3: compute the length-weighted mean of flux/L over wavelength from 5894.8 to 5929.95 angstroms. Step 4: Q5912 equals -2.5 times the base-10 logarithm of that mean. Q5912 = 0.037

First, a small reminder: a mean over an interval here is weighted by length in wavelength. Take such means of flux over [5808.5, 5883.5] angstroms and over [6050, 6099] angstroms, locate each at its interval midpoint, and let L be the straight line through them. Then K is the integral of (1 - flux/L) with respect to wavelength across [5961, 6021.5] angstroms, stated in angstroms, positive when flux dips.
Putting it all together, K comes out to 1.9 angstroms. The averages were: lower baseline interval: 20.1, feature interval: 19.8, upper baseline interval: 20.7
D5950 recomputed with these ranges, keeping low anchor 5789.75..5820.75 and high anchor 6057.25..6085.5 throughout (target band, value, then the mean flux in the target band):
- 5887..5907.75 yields 0.25 mag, 16.2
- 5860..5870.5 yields 0.07 mag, 19.2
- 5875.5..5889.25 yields 0.12 mag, 18.4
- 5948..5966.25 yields 0.04 mag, 19.7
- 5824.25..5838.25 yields 0.01 mag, 20.3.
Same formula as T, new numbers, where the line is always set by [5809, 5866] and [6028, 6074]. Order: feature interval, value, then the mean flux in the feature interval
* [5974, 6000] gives 1.3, 19.5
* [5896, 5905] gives 1.0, 18.1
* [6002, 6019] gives 0.7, 19.8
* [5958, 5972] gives 0.1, 20.3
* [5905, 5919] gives 0.8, 19.2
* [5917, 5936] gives 0.4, 19.9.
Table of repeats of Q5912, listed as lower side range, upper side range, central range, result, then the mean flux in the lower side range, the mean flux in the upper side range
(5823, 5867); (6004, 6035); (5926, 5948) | 0.00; 19.9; 20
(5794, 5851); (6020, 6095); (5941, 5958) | 0.03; 20.5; 20.7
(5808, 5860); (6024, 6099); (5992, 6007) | 0.04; 20.2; 20.7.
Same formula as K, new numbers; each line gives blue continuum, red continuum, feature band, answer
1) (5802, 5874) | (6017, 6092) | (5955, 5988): 0.8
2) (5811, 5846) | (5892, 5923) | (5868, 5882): -0.6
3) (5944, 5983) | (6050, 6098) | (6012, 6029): 0.6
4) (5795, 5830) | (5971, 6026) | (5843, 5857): 0.4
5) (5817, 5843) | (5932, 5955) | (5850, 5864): 0.7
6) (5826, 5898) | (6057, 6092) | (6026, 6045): -0.6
